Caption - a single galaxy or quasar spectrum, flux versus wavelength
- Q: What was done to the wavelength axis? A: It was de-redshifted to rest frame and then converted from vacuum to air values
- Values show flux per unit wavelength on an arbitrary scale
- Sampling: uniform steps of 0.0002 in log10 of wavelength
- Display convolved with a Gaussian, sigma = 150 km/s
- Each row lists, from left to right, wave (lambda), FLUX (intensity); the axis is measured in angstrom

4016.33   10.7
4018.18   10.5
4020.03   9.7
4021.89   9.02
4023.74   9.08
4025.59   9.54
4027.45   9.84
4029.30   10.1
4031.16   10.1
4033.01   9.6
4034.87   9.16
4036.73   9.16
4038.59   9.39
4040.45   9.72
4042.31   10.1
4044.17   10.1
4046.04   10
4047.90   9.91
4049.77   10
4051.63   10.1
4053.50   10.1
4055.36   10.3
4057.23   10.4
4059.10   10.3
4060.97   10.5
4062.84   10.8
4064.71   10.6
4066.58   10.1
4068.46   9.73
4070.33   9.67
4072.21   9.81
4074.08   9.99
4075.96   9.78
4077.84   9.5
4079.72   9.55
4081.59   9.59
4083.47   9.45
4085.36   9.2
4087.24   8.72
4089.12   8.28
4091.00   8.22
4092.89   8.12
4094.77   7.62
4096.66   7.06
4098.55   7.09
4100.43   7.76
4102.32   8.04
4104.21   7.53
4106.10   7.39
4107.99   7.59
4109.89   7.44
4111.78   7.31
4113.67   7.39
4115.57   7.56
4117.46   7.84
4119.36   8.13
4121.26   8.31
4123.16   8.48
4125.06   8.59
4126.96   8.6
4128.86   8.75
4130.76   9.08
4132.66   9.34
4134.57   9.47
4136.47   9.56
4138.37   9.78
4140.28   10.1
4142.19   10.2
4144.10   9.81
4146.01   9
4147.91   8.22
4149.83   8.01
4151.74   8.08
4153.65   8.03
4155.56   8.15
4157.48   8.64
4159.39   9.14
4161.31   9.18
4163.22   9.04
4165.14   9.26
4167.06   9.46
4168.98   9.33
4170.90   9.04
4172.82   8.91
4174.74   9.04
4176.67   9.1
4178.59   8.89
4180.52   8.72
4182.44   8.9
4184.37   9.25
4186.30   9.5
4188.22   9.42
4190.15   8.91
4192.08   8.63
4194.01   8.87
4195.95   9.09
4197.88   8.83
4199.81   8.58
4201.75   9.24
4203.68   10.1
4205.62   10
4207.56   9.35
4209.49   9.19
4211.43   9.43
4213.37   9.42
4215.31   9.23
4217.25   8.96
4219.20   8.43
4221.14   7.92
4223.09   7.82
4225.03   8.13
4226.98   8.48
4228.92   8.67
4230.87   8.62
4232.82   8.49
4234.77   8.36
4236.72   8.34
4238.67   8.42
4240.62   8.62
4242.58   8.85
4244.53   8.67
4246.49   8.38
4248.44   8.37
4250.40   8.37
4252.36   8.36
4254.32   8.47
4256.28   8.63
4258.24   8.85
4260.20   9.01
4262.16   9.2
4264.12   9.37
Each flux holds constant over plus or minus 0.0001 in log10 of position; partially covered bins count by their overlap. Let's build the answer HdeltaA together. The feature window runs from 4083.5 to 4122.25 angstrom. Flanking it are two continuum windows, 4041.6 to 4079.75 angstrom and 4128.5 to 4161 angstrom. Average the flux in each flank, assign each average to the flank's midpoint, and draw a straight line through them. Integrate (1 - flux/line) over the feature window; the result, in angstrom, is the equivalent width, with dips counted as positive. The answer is 6.8 angstrom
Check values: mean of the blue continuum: 10.1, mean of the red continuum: 9.03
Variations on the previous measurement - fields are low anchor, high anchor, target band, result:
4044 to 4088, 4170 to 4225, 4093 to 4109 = 3.5 angstrom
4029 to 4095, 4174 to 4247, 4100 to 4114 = 2.8 angstrom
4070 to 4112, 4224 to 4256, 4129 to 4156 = -1.9 angstrom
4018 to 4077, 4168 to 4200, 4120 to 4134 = 1.0 angstrom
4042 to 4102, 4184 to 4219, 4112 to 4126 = 2.0 angstrom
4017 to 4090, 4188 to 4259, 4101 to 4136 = 4.5 angstrom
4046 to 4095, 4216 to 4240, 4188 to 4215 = -1.9 angstrom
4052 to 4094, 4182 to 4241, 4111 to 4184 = 3.4 angstrom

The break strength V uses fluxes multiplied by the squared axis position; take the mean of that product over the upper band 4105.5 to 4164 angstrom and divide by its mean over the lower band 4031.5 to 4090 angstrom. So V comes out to 0.9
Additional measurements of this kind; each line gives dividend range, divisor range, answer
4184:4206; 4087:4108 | 1.24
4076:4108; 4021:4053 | 0.88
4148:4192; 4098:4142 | 1.09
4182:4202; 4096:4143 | 1.12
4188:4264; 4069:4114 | 1.11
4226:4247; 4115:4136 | 1.05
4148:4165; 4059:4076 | 0.88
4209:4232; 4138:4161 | 1.01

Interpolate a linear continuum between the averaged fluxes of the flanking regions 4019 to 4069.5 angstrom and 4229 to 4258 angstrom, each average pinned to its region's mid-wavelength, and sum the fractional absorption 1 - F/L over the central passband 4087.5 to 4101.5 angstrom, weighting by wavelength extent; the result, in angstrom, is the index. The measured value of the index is 2.6 angstrom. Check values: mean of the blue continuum 9.91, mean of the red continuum 8.51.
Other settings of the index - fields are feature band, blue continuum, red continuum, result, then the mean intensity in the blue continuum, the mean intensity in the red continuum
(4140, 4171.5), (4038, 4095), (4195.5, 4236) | 0.8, 9.69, 8.87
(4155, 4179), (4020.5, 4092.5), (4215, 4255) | -0.3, 9.71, 8.46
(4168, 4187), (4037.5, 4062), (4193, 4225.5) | 0.3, 10.1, 8.99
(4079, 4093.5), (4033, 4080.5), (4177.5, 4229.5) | 1.3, 9.94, 8.96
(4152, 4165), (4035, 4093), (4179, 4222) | 0.8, 9.73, 9.09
